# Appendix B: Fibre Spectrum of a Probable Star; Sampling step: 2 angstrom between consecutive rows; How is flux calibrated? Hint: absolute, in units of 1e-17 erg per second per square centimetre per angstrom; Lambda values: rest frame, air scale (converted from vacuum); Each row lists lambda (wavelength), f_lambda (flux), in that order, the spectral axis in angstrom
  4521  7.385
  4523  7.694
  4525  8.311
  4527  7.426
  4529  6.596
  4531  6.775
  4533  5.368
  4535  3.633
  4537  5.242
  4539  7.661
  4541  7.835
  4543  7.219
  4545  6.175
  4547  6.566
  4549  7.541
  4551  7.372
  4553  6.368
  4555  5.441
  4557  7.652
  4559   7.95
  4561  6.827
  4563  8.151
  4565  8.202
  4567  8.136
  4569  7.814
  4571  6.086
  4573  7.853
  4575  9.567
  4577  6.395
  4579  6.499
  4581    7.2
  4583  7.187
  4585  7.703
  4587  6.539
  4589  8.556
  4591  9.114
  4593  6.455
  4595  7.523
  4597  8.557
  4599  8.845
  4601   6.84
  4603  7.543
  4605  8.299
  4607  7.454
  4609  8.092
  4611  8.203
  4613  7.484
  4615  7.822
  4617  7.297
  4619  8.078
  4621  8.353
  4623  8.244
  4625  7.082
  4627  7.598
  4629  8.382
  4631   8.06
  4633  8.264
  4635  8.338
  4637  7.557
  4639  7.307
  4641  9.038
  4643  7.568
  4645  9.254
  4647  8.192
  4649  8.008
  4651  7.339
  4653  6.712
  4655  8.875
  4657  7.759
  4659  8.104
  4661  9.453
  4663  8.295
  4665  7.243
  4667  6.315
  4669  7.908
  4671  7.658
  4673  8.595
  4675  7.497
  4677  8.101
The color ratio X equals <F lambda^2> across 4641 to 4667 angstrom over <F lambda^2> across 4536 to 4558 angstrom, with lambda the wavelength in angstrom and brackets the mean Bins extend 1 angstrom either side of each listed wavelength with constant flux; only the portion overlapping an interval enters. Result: 1.2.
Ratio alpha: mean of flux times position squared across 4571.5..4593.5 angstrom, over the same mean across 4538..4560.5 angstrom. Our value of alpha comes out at 1.08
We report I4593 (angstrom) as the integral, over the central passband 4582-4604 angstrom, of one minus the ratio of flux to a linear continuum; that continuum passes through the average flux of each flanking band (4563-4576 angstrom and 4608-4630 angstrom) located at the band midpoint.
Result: 0.6 angstrom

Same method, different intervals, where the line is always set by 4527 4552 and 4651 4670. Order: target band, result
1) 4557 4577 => -2.7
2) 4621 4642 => -1.4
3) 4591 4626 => -2.6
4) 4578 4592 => -1.0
